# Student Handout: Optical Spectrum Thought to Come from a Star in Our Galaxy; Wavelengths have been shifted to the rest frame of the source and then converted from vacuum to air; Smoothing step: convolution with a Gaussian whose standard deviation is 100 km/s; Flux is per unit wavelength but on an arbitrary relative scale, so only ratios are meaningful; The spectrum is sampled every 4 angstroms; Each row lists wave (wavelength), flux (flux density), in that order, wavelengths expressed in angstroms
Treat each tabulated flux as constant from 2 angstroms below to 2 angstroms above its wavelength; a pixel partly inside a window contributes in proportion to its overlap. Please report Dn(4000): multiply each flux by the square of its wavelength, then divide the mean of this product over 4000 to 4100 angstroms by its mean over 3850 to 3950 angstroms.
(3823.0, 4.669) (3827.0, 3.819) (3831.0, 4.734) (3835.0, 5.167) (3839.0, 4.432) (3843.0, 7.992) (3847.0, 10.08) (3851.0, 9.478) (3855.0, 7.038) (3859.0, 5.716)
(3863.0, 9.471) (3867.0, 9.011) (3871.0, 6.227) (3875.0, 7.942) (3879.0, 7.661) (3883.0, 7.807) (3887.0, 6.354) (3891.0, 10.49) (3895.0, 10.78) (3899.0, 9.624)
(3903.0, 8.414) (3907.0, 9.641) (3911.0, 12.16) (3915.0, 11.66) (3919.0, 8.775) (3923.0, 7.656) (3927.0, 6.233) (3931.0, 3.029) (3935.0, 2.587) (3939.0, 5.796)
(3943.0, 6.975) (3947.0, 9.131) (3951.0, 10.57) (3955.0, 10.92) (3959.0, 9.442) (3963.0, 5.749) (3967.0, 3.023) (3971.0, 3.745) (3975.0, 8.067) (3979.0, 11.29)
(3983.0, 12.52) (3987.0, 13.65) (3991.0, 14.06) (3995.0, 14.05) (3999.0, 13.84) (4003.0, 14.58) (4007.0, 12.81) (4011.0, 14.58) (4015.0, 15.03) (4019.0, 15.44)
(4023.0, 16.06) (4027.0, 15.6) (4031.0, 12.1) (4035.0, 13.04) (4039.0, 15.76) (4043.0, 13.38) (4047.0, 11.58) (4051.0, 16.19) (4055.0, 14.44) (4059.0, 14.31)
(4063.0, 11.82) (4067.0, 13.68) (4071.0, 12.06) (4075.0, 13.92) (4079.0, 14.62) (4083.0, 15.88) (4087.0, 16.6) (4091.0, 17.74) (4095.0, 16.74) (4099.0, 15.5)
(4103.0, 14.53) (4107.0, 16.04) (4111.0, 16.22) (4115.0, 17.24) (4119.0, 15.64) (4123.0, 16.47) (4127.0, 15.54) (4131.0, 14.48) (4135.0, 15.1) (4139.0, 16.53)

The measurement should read 1.96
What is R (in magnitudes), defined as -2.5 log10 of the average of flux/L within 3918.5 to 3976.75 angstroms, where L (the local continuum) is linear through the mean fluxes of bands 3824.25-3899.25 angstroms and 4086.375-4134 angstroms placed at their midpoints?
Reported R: 0.48 mag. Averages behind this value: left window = 7.49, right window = 16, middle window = 6.72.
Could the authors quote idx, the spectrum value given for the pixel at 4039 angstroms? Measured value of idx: 15.76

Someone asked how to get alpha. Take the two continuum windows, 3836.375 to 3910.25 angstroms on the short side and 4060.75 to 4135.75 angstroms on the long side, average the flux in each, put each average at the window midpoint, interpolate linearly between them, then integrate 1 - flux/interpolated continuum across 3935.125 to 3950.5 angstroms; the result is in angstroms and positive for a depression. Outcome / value 5.0 angstroms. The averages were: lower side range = 8.27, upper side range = 15.3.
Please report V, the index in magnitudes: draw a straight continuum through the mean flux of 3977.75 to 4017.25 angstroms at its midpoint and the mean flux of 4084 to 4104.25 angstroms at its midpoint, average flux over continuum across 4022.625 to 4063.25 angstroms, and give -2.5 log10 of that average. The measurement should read 0.06 mag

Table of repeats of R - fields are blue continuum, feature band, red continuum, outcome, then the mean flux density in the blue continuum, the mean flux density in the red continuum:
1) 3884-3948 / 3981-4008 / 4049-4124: -0.20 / 8.06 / 15.2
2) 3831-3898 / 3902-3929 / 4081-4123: 0.04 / 7.79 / 16.2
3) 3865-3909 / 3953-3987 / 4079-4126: 0.34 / 8.54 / 16.2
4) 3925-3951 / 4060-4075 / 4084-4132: 0.07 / 6.01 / 16.1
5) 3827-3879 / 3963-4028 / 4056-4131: -0.01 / 7.16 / 15.2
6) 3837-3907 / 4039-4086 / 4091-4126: 0.05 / 8.19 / 16.1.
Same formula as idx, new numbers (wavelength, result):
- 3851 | 9.478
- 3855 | 7.038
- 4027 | 15.6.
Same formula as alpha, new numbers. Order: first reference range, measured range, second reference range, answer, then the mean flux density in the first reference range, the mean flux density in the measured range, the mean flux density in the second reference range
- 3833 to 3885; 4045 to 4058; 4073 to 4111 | 0.23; 7.54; 14.1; 15.8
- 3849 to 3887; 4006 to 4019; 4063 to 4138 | -2.04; 7.74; 14.4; 15.4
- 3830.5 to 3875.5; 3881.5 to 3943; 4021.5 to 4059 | 8.71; 7.34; 8.03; 14.2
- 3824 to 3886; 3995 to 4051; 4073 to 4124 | -4.56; 7.05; 14.2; 15.9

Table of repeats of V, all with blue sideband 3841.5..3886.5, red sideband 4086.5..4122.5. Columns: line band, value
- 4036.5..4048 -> 0.03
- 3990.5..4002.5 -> -0.12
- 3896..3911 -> -0.04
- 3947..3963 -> 0.16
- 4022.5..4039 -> -0.04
